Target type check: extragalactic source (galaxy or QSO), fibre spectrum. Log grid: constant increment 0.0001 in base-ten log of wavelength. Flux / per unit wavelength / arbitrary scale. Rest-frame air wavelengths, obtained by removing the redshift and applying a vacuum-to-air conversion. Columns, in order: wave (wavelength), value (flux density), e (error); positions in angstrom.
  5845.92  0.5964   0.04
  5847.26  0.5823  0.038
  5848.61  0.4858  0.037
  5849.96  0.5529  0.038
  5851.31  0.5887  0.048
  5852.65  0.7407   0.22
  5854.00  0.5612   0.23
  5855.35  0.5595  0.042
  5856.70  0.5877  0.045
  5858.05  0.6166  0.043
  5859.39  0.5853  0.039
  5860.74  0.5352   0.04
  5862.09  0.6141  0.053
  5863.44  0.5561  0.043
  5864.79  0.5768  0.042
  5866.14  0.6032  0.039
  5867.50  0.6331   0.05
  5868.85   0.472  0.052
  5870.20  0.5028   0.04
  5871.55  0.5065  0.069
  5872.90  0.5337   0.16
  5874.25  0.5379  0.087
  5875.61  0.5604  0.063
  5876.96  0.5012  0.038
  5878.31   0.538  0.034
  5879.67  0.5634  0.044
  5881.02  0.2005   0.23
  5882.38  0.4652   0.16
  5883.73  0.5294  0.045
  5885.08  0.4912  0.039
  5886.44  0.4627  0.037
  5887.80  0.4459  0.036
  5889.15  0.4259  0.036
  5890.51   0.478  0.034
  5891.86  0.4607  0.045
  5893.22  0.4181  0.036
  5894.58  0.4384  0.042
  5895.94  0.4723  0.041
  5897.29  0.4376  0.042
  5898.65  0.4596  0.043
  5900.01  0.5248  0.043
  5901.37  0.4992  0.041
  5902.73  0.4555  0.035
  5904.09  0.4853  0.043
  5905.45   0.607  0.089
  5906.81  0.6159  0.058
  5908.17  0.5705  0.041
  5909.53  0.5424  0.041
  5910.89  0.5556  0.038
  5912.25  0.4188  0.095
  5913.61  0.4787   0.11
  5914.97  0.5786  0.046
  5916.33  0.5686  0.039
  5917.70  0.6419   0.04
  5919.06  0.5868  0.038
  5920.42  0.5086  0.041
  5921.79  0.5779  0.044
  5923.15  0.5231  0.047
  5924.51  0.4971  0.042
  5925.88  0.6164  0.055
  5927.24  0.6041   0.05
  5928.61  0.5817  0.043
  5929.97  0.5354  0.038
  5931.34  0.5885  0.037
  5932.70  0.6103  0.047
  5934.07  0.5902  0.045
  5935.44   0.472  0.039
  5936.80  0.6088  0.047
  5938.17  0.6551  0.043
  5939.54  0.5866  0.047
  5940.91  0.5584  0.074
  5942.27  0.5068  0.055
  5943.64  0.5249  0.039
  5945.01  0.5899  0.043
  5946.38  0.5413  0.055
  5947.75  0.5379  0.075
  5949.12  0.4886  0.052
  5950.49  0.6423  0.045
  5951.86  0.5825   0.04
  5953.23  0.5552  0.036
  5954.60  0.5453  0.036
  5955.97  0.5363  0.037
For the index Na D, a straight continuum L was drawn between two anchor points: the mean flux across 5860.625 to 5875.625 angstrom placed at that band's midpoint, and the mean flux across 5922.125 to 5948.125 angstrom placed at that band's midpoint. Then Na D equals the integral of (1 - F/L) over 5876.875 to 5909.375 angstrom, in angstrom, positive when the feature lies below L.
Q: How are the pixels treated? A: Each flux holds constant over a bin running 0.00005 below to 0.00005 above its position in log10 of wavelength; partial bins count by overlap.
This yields 4.41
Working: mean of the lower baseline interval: 0.553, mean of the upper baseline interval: 0.565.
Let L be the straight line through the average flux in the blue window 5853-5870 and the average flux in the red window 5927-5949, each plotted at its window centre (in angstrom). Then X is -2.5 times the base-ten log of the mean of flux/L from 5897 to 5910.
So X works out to 0.10 mag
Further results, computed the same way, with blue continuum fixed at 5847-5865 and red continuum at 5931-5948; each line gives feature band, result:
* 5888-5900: 0.259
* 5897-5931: 0.061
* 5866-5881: 0.108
